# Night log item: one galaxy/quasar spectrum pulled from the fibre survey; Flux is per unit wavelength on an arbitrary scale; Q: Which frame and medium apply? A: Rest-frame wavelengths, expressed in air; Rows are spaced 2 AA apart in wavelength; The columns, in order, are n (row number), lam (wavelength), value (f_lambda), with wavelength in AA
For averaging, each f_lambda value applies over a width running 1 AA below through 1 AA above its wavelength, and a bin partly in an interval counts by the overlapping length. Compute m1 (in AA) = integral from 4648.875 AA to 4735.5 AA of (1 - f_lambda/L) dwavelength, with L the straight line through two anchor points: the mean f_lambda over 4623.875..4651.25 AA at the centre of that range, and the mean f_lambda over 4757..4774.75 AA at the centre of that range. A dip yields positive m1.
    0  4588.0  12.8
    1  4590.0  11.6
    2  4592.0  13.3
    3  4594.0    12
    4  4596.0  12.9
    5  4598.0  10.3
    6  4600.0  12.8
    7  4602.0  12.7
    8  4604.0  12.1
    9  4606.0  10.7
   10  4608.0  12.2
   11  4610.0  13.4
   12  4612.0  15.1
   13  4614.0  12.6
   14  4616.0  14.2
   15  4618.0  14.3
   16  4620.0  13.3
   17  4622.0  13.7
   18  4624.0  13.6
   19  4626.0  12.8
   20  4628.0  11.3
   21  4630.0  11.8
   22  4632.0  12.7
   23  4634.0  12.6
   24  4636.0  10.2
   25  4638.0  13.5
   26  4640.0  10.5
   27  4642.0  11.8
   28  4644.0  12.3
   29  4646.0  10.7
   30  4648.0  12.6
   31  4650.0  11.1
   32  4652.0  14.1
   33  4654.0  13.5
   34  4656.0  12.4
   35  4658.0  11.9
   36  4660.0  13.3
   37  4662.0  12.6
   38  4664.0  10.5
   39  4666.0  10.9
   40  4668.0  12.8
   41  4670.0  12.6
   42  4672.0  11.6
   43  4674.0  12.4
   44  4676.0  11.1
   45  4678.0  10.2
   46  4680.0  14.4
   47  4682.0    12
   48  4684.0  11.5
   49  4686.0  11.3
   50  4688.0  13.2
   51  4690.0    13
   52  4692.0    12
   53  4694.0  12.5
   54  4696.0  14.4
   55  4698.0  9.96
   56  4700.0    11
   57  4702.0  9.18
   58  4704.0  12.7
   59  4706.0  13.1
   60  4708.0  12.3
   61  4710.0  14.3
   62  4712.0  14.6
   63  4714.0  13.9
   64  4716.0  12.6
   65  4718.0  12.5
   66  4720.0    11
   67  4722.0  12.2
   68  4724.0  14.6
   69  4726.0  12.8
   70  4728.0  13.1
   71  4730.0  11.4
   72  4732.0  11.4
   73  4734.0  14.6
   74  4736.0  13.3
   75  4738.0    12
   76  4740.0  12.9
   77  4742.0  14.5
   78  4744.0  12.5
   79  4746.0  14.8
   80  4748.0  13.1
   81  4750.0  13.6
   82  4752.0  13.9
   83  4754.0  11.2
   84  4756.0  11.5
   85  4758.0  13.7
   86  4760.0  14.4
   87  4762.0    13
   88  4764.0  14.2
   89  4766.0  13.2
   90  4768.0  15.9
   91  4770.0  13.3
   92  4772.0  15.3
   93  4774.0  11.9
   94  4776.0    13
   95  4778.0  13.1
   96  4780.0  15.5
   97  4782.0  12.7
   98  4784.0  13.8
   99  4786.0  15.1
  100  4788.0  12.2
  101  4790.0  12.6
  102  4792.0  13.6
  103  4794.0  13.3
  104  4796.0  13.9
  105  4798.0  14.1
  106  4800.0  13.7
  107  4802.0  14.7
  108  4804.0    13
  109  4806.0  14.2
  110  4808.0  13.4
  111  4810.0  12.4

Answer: 2.6 AA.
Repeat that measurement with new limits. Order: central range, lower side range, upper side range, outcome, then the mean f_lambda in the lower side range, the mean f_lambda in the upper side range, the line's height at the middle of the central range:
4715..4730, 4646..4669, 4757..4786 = 0.6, 12.3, 13.8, 13.2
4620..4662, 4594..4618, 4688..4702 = 0.2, 12.7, 12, 12.4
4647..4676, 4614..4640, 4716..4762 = 1.2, 12.7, 12.9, 12.8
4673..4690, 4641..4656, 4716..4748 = 0.6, 12.3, 12.9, 12.5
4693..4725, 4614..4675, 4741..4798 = 1.1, 12.4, 13.5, 13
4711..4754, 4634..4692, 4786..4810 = -0.8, 12.1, 13.5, 12.8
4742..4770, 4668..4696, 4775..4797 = -0.7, 12.2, 13.5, 13.2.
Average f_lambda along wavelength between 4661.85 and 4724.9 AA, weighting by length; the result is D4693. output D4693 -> 12.3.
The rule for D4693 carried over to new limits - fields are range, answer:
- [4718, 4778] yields 13.2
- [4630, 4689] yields 12.1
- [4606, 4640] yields 12.8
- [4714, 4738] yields 12.7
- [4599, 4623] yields 13.1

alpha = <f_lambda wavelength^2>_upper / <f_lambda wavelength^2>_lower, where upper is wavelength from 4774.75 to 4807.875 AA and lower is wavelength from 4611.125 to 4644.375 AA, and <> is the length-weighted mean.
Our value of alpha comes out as 1.15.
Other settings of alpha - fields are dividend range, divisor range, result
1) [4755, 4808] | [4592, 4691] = 1.17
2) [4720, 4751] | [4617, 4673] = 1.10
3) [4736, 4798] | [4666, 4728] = 1.12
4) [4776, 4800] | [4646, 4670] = 1.17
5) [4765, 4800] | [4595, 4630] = 1.15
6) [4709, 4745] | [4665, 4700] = 1.10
